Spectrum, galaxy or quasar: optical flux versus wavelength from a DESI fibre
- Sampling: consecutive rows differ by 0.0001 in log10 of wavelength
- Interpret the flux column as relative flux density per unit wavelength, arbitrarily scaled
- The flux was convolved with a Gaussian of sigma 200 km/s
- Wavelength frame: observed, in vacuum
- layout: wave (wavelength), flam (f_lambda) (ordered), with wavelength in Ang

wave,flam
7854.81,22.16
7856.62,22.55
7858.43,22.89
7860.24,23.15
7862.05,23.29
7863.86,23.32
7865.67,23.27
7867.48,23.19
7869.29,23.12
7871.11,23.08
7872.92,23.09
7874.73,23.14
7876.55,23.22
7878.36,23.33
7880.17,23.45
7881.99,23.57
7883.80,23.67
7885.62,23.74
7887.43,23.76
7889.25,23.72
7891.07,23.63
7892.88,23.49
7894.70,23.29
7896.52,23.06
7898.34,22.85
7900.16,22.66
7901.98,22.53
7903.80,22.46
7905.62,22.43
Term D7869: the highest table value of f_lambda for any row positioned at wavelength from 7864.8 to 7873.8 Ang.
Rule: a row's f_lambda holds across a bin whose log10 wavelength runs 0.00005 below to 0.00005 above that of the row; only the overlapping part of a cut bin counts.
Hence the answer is 23.27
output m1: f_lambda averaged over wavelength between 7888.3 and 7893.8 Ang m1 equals 23.6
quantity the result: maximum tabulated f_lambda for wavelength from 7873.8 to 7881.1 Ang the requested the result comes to 23.45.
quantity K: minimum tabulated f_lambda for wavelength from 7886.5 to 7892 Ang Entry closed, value 23.63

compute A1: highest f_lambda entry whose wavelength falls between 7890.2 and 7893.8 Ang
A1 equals 23.63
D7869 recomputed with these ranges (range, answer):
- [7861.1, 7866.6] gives 23.32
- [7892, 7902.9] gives 23.49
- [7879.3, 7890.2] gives 23.76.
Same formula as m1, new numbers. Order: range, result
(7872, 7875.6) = 23.2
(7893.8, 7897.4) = 23.2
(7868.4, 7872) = 23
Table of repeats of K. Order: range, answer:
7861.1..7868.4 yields 23.19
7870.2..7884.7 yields 23.08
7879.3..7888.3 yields 23.45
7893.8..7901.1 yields 22.66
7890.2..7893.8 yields 23.49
